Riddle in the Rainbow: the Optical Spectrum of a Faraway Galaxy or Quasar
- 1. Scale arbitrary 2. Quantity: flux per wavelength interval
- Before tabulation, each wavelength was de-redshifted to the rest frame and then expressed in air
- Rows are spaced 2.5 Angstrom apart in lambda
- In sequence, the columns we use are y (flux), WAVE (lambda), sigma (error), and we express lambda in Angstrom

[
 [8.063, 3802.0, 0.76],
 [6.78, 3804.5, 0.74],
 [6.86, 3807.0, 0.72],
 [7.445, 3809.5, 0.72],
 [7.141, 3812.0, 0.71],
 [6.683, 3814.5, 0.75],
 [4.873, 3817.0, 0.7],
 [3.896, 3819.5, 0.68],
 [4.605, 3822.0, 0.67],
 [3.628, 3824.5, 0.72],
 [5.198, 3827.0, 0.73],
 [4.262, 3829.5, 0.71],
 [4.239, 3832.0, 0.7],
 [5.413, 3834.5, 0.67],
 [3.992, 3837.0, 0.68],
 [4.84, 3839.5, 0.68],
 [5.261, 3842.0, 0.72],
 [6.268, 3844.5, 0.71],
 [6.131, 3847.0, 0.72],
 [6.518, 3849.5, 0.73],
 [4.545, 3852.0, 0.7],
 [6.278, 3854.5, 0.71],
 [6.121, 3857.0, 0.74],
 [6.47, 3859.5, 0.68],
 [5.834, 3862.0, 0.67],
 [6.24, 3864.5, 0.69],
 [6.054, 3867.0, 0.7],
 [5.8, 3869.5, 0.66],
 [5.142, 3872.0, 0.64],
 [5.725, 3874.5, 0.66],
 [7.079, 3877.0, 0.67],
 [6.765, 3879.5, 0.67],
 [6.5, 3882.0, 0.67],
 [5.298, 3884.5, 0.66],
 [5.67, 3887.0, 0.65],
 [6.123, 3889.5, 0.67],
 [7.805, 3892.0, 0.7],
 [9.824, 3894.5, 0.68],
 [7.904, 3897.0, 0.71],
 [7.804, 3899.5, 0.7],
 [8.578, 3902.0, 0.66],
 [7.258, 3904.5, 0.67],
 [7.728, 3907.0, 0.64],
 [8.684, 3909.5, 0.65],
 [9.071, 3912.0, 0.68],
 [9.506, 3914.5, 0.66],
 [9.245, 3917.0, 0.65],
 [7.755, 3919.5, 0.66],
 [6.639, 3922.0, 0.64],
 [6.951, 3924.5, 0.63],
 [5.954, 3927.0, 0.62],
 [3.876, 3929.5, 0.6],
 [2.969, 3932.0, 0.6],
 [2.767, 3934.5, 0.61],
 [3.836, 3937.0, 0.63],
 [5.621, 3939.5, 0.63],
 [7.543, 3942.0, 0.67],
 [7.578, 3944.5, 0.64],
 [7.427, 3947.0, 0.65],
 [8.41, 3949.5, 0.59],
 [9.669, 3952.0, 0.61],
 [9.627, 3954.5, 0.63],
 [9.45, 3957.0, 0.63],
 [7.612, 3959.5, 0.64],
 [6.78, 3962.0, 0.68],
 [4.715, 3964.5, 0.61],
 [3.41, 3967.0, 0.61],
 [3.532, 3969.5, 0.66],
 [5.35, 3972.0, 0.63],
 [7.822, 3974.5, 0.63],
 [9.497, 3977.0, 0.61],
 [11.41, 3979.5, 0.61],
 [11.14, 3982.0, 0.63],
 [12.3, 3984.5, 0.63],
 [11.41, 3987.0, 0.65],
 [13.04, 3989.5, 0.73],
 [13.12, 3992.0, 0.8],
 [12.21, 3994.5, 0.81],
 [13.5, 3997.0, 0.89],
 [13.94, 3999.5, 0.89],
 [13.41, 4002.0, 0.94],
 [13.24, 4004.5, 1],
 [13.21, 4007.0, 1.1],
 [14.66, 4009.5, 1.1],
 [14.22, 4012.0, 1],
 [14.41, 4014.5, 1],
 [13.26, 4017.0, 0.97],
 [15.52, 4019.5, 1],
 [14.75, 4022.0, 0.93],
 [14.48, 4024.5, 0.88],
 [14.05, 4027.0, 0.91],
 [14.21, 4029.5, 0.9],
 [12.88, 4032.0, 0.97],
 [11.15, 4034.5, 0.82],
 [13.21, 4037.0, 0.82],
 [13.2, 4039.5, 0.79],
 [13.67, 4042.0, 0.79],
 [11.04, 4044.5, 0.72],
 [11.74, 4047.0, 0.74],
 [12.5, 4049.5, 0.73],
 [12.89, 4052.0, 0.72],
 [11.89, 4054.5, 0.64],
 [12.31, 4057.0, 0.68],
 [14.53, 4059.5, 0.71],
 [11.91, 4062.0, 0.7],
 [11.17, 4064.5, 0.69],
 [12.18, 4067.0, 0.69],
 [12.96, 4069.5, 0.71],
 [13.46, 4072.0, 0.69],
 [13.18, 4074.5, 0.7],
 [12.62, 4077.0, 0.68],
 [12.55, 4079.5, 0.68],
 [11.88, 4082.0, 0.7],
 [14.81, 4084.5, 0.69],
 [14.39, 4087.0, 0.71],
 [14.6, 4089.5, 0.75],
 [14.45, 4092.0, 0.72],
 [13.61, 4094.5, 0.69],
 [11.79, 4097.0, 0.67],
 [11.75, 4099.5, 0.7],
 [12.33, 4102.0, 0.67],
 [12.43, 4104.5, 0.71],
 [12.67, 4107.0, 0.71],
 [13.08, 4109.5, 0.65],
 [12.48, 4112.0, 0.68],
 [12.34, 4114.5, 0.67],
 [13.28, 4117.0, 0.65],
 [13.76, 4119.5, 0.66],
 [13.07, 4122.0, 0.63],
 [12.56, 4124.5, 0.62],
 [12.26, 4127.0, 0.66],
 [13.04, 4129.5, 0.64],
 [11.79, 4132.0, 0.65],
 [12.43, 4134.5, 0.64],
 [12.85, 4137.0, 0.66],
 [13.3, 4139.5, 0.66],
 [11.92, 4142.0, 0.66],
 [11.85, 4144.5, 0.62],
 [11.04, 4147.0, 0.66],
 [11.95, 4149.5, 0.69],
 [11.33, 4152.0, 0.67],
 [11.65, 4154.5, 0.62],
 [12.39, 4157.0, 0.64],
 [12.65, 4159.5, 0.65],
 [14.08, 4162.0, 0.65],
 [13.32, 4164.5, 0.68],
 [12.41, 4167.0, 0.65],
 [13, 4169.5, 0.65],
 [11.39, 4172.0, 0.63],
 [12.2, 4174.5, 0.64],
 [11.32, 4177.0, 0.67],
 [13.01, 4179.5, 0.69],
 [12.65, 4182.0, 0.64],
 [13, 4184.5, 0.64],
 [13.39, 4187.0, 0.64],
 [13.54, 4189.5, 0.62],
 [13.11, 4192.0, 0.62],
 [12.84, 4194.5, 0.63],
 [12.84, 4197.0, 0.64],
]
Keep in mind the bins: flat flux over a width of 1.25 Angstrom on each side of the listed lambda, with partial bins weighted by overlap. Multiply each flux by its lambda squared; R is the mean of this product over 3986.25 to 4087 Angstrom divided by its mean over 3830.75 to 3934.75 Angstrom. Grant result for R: 2.20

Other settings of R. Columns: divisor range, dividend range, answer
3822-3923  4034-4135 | 2.19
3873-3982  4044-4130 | 1.96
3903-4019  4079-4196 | 1.52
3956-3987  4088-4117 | 1.74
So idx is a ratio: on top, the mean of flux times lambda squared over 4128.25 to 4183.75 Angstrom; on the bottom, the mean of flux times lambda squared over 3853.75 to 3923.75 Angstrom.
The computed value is 2.0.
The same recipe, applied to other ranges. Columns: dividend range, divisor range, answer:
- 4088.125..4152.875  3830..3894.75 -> 2.42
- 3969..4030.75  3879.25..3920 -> 1.68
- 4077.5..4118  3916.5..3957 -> 2.12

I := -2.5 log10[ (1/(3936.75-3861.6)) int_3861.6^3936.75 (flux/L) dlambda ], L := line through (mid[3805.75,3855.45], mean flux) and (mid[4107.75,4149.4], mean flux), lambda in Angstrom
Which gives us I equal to 0.04 mag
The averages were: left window 5.4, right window 12.5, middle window 6.72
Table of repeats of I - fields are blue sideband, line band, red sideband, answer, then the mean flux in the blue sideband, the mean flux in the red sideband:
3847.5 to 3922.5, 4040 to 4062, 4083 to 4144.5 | -0.114 mag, 6.99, 12.9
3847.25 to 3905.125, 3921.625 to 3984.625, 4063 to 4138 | 0.261 mag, 6.56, 12.9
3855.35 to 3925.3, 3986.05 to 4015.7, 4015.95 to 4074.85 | -0.182 mag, 7.12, 13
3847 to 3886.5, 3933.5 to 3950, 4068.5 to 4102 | 0.361 mag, 6.02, 13.2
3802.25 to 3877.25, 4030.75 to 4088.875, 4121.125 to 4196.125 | -0.220 mag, 5.66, 12.5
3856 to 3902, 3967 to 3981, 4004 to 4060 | 0.443 mag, 6.62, 13.3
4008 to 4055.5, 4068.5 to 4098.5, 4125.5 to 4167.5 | -0.036 mag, 13.4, 12.4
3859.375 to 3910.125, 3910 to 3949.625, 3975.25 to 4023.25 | 0.362 mag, 6.86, 13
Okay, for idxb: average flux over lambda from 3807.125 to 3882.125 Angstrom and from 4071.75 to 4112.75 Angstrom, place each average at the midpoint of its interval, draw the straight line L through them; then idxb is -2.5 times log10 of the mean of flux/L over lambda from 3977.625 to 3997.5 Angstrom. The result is -0.22 mag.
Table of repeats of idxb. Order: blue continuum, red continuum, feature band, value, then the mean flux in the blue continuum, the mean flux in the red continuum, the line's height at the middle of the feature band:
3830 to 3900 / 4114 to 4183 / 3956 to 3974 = 0.38 mag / 6.09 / 12.5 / 8.34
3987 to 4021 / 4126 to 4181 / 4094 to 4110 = 0.03 mag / 13.6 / 12.3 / 12.8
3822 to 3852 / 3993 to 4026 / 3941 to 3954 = 0.29 mag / 5.03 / 13.9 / 10.7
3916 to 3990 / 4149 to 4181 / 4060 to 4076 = -0.24 mag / 7.38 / 12.4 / 10.1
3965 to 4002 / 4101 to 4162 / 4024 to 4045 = -0.20 mag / 10.1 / 12.5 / 10.9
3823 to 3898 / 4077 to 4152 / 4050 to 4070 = -0.11 mag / 5.89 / 12.7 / 11.3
